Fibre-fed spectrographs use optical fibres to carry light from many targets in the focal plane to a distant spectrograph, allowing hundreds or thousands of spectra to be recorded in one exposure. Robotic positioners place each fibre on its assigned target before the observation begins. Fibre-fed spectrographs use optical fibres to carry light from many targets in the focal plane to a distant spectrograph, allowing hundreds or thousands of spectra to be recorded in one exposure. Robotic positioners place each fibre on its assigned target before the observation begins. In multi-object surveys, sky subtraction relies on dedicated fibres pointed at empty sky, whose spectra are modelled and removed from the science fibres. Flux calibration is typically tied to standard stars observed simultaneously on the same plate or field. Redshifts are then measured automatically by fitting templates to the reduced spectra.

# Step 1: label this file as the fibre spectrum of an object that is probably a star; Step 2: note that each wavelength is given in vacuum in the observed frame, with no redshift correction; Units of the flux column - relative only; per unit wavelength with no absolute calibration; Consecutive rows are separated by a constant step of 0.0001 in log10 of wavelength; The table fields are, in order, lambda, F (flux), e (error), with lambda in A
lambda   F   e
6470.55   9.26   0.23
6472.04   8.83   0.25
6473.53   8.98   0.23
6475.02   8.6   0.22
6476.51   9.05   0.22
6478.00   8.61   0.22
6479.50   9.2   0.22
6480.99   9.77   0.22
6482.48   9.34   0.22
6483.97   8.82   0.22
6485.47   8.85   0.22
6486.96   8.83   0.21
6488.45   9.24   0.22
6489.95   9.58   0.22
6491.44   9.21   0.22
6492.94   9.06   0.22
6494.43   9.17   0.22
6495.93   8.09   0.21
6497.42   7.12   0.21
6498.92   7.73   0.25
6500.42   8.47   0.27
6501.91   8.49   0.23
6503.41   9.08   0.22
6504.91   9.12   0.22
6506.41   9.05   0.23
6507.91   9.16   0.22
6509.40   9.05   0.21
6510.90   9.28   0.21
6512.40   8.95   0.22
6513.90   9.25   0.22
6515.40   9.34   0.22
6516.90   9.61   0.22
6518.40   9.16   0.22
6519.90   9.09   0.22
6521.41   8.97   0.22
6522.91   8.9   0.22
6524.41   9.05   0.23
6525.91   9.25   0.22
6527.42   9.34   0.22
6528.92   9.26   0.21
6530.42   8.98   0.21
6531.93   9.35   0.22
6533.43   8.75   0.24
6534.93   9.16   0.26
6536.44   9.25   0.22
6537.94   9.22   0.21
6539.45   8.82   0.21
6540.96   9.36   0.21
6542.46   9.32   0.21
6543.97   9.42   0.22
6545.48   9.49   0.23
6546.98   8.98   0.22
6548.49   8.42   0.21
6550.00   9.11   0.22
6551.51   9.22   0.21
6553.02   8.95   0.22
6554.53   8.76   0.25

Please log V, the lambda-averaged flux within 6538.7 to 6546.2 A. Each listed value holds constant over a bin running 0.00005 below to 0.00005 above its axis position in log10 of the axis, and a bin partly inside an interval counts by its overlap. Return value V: 9.28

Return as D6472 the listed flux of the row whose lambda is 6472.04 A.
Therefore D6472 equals 8.83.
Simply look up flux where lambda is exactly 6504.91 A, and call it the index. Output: 9.12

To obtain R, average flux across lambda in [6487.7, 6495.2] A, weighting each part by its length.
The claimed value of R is 9.25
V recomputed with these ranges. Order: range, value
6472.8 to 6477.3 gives 8.88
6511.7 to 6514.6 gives 9.1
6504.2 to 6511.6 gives 9.14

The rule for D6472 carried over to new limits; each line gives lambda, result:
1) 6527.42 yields 9.34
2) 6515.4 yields 9.34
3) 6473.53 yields 8.98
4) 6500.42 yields 8.47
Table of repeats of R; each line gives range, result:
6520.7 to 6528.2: 9.11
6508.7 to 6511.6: 9.16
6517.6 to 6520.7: 9.11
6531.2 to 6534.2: 9.07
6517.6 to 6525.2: 9.04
